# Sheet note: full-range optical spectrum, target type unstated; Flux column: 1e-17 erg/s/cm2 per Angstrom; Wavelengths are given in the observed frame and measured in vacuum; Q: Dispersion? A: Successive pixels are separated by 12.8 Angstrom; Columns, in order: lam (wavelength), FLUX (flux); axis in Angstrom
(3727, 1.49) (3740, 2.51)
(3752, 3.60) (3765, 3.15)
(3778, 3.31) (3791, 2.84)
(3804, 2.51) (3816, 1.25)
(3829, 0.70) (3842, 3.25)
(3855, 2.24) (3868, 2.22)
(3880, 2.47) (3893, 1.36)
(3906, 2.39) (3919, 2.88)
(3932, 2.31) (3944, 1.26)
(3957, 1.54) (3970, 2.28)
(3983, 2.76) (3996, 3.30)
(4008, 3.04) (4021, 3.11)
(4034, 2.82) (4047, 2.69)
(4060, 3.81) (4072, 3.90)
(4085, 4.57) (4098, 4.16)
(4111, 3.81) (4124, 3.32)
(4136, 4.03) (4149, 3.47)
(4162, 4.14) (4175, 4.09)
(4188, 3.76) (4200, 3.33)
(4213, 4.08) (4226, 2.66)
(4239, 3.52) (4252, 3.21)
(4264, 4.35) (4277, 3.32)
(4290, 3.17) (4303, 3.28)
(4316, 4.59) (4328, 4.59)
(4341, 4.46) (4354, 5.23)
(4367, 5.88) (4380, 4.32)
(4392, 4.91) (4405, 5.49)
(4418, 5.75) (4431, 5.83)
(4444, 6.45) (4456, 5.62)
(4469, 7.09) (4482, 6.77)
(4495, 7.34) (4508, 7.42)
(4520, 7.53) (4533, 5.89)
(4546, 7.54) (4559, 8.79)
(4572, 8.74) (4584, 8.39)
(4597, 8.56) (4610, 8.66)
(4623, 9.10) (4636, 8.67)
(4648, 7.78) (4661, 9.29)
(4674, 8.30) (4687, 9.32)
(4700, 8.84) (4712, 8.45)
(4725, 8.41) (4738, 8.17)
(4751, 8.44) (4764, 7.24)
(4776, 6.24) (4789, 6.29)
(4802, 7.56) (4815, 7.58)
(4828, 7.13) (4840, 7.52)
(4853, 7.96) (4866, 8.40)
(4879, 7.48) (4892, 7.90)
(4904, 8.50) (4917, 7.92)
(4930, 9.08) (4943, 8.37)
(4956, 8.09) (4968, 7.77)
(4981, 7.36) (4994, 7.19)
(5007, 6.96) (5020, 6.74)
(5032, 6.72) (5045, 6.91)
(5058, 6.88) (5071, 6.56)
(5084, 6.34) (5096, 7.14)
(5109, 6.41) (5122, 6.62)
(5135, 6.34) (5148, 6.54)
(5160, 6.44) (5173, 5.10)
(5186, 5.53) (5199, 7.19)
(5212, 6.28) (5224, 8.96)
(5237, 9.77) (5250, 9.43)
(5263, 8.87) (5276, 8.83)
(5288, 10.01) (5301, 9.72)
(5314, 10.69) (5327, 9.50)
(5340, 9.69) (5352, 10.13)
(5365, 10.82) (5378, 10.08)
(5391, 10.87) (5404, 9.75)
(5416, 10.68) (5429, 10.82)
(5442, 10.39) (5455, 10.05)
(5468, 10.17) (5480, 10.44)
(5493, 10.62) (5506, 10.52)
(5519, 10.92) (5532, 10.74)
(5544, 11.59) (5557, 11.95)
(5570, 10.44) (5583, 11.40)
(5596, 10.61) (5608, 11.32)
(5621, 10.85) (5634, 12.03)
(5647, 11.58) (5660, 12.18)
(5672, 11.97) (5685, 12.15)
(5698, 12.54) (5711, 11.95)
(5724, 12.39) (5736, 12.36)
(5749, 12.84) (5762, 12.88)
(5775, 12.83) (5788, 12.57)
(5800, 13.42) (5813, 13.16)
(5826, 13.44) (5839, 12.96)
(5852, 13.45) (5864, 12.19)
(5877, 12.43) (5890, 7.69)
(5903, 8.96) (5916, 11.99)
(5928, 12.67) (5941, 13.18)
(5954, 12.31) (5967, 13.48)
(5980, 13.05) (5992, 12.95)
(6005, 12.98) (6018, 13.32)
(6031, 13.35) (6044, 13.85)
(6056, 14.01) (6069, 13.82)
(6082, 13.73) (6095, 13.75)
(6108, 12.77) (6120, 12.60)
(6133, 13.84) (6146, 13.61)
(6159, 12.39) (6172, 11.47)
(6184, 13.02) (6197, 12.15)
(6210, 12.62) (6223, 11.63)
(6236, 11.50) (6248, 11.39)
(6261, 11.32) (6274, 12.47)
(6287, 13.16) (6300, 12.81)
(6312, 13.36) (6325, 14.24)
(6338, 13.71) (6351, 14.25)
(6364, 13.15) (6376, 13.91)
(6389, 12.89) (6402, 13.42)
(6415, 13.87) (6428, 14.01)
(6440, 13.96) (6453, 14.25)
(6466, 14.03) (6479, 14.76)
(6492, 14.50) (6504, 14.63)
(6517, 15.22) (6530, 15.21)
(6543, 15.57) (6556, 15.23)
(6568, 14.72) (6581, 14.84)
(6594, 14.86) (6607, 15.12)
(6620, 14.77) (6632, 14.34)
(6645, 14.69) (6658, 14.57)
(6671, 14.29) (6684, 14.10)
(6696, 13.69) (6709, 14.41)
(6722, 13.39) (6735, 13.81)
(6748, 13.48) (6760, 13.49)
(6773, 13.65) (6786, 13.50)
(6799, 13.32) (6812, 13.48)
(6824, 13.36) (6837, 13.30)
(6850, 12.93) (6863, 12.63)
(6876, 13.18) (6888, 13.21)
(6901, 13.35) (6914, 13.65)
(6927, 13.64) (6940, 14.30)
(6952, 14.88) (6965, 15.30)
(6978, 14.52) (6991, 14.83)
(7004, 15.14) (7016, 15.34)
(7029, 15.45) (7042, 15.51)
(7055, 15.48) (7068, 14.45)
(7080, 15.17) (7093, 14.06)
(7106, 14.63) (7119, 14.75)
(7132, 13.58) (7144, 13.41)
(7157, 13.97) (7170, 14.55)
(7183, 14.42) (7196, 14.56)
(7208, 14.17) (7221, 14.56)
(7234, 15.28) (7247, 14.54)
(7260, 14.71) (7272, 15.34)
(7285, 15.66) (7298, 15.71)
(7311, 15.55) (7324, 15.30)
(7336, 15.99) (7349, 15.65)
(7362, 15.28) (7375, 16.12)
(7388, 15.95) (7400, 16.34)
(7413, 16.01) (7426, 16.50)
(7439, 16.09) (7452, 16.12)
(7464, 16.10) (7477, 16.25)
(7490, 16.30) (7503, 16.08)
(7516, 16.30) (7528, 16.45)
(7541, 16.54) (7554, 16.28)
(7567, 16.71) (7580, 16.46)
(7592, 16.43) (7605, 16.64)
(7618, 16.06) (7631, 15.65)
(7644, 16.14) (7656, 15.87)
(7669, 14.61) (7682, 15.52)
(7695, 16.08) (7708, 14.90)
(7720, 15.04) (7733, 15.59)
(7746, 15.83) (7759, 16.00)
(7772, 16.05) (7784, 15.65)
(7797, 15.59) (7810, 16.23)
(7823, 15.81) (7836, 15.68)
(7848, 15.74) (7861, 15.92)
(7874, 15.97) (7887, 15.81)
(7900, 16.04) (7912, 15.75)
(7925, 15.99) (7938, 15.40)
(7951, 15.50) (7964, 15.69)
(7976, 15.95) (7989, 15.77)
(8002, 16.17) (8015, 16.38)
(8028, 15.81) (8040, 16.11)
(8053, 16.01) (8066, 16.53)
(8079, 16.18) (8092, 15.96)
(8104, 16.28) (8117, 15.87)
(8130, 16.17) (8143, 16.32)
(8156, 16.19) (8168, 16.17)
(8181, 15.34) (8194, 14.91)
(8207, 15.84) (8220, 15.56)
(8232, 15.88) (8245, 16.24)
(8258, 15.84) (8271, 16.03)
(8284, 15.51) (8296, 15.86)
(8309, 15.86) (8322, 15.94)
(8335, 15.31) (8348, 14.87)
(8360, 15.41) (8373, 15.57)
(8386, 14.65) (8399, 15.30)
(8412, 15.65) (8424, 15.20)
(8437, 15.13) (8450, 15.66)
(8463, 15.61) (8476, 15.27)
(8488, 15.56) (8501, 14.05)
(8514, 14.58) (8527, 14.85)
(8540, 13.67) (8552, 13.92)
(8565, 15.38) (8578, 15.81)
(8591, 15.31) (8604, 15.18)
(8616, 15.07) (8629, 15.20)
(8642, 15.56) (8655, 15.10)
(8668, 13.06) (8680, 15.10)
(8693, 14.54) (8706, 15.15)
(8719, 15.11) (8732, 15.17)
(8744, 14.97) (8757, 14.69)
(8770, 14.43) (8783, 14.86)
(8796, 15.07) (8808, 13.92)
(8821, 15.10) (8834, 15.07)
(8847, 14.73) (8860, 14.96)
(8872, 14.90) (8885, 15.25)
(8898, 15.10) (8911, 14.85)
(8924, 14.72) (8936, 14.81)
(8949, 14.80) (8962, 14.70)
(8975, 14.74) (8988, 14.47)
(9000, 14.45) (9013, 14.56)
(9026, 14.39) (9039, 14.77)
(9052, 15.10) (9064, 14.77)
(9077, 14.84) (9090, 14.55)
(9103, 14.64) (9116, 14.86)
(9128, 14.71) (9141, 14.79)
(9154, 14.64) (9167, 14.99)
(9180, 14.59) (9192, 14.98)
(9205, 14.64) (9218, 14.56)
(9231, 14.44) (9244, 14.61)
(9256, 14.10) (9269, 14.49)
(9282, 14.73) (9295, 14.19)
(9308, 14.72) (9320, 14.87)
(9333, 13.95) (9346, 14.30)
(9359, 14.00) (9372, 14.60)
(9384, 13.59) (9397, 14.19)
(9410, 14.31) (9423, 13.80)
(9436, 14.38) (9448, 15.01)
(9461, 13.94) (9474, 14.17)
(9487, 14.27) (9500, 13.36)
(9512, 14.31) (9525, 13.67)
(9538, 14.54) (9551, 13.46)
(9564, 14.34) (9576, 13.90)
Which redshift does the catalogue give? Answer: 0.00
